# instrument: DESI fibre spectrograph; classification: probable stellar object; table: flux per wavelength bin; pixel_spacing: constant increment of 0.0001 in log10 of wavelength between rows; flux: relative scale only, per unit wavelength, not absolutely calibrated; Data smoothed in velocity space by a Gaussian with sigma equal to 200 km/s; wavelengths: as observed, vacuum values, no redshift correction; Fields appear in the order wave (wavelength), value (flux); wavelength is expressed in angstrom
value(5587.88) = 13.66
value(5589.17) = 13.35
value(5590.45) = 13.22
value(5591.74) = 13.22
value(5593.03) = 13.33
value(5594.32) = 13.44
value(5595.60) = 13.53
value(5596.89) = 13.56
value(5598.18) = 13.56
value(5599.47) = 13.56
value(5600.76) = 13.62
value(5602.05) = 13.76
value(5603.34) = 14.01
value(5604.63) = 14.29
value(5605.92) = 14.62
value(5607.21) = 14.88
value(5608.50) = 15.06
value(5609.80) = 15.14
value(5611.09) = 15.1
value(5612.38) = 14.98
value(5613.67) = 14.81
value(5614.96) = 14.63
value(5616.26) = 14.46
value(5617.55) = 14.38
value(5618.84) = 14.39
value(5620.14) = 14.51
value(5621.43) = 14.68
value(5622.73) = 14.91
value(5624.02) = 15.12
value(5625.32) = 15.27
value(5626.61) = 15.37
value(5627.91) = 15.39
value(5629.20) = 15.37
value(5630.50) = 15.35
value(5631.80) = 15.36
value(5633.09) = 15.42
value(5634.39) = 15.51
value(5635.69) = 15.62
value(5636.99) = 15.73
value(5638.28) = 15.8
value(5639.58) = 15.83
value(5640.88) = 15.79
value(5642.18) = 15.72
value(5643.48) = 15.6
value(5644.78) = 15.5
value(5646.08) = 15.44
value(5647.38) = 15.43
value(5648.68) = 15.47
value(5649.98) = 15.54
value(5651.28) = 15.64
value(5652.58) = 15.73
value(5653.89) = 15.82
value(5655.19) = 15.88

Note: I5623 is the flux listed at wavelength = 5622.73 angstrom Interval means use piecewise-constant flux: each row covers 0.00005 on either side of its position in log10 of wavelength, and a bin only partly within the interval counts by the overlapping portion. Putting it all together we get 14.91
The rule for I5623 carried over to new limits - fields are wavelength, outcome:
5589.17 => 13.35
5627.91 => 15.39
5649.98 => 15.54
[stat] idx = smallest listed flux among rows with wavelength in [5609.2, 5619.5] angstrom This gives 14.38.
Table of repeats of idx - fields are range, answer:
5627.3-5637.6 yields 15.35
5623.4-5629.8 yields 15.12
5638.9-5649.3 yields 15.43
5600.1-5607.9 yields 13.62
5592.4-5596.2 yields 13.33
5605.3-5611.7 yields 14.62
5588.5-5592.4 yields 13.22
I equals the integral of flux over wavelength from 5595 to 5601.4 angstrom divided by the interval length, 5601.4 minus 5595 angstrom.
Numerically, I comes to 13.6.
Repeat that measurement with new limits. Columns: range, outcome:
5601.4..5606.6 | 14.2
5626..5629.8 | 15.4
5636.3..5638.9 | 15.8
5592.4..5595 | 13.4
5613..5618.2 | 14.6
